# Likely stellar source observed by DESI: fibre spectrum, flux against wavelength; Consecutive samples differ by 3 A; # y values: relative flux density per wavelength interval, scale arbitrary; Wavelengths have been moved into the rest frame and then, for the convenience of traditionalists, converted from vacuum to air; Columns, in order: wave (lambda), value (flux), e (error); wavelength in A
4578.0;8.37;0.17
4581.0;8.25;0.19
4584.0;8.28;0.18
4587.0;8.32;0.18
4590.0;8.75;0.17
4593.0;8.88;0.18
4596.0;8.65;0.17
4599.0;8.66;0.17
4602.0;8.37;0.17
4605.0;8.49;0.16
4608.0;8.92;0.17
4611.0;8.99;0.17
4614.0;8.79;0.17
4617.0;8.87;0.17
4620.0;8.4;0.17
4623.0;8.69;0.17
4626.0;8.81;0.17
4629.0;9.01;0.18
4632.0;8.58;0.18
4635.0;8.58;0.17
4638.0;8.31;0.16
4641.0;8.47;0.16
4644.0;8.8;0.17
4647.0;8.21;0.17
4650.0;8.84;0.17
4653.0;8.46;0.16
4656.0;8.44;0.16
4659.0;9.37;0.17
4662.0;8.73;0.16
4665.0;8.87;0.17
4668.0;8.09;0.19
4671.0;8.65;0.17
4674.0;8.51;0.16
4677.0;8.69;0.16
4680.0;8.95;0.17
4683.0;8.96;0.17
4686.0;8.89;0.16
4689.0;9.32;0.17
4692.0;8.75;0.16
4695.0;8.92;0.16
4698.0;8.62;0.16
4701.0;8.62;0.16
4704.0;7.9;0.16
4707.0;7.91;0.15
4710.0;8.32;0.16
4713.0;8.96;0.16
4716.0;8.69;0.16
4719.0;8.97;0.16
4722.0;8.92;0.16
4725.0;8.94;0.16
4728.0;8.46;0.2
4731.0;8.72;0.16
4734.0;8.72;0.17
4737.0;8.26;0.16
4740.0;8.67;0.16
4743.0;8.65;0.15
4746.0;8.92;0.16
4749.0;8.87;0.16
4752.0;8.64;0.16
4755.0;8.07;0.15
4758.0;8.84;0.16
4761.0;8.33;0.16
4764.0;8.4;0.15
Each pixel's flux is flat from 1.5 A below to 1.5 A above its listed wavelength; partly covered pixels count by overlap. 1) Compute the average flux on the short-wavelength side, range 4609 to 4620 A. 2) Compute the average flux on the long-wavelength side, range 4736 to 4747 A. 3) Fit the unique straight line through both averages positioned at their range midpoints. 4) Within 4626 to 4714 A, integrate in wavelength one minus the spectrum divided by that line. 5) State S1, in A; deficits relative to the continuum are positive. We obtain 0.9 A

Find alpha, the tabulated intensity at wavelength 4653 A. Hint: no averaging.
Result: 8.46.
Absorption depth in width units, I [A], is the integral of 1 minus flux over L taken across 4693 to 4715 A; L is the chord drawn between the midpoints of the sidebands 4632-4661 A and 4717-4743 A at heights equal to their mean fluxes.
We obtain 0.5 A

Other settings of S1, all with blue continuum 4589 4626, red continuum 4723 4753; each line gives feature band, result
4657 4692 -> -0.5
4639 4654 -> 0.3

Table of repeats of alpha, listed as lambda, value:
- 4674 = 8.51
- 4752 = 8.64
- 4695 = 8.92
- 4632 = 8.58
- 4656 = 8.44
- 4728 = 8.46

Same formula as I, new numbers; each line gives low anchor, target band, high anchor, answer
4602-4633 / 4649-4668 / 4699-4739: -0.1 A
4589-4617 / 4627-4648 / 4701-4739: 0.2 A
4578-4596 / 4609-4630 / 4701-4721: -0.7 A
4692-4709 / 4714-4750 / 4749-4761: -1.0 A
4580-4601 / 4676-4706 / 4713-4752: -0.2 A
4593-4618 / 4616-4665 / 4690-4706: 0.0 A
